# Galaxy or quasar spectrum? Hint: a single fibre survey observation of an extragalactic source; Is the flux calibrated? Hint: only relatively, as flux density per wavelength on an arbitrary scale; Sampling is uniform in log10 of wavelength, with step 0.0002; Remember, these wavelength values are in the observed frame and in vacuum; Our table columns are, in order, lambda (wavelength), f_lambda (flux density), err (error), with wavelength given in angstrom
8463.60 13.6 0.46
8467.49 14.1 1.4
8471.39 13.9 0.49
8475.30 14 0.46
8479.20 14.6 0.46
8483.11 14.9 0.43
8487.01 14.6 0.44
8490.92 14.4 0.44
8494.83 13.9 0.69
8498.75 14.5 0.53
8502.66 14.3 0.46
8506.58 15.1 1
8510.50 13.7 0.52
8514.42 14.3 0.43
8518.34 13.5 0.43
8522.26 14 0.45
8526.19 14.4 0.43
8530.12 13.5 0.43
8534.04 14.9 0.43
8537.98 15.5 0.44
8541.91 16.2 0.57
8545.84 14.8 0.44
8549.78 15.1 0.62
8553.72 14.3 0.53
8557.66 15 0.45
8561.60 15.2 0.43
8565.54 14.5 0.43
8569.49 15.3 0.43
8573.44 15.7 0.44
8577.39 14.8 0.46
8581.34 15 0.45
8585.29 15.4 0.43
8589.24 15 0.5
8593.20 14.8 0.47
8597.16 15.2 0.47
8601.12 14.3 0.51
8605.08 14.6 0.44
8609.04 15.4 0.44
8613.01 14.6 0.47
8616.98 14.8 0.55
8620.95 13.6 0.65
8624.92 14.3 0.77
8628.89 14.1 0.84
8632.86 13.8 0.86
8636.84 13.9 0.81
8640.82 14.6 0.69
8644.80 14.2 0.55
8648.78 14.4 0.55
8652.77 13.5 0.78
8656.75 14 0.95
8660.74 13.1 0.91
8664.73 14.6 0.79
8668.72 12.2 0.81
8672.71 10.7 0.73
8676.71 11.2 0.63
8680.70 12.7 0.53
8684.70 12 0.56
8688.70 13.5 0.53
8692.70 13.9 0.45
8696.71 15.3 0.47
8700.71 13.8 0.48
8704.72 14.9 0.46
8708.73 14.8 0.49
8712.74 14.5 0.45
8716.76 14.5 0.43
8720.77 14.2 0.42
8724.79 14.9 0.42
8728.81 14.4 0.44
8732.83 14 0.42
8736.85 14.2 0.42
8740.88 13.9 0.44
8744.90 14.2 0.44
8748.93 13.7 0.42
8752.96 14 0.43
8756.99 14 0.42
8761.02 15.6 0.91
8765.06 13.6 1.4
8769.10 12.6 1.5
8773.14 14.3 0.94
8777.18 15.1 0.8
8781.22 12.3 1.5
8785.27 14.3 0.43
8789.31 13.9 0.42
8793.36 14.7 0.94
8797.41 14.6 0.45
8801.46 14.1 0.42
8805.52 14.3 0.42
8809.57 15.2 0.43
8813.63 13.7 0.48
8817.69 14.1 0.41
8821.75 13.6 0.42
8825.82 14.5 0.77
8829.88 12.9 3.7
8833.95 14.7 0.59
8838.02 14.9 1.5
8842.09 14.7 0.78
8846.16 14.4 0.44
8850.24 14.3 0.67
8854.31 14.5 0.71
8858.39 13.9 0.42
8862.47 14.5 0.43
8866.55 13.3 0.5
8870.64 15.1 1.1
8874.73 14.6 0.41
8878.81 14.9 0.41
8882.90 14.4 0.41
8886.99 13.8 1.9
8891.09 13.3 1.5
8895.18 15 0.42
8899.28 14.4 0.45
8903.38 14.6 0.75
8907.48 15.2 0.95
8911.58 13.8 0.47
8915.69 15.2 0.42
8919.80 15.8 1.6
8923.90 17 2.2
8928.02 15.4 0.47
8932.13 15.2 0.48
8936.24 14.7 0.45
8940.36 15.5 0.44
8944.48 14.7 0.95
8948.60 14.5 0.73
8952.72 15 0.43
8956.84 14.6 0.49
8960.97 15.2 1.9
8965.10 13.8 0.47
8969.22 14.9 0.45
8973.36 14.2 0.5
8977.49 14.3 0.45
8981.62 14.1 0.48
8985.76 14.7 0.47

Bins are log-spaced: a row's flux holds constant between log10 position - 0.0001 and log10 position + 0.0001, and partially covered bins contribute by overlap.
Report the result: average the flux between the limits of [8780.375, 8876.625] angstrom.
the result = 14.2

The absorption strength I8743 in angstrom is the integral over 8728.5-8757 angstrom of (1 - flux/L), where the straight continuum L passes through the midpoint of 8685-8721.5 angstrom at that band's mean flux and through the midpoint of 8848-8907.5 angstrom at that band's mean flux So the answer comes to 0.5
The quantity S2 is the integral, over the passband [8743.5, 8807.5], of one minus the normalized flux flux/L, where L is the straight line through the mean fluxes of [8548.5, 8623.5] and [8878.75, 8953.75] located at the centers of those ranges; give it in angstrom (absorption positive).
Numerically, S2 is 3.37 angstrom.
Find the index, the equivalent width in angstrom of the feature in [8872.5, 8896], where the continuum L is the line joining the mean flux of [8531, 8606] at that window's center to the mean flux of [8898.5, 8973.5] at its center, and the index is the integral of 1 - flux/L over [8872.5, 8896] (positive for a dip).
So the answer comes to 1.0 angstrom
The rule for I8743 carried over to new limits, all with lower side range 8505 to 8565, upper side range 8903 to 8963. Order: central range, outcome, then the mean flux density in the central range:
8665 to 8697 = 4.7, 12.7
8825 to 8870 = 2.2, 14.3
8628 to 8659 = 1.5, 14.1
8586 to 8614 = -0.3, 14.9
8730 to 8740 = 0.5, 14.1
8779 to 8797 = 1.3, 13.9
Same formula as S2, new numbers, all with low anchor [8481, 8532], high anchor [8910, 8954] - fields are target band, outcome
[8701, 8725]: 0.2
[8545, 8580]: -1.5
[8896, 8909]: 0.3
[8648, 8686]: 4.7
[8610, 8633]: 0.3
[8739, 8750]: 0.6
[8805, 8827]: 1.0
